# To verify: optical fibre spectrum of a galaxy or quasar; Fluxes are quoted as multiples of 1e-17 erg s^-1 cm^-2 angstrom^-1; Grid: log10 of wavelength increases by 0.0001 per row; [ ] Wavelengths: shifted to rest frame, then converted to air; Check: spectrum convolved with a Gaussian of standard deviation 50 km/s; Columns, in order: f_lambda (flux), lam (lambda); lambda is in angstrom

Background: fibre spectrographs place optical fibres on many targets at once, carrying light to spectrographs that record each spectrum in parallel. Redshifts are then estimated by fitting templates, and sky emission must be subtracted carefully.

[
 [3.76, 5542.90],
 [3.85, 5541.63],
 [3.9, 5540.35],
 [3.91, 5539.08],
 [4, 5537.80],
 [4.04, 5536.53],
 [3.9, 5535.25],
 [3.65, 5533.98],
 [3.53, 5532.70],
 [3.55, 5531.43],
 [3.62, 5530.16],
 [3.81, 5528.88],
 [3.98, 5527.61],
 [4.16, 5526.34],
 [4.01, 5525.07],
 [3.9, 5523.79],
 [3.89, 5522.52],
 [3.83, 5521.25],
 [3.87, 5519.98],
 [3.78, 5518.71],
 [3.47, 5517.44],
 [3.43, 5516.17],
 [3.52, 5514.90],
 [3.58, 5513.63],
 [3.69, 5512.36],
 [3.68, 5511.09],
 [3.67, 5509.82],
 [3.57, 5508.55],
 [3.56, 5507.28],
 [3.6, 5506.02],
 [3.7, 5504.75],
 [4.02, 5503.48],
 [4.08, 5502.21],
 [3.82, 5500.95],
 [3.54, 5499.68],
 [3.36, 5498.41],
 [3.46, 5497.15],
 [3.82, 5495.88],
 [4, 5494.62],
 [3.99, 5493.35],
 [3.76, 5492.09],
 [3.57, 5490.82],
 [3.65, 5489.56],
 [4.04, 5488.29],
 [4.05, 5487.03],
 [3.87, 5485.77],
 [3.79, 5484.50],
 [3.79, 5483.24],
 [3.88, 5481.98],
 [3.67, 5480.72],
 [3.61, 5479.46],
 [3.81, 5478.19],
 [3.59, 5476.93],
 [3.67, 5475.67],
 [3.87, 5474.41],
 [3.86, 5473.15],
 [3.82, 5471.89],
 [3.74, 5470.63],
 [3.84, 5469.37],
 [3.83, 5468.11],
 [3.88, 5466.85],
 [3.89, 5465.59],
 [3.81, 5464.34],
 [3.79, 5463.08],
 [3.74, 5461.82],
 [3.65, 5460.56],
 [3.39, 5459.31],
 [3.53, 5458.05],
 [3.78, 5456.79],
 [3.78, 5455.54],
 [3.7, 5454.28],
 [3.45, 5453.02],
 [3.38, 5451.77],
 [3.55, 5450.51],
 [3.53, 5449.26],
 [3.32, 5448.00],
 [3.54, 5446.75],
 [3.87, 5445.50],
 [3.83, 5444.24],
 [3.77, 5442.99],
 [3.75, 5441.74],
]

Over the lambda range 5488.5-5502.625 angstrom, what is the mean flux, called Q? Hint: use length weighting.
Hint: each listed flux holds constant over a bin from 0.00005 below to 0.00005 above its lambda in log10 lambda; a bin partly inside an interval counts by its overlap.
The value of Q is 3.74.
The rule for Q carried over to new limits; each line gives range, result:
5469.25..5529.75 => 3.76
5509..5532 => 3.75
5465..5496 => 3.81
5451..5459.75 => 3.57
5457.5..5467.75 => 3.72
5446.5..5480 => 3.68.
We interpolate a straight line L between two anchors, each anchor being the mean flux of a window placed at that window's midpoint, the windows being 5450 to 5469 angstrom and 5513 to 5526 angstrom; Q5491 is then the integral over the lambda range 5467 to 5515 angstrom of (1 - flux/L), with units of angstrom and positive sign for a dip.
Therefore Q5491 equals -0.5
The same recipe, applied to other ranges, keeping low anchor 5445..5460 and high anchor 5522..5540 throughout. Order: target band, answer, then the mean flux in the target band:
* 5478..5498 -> -0.51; 3.79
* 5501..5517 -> 0.41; 3.68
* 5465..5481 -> -0.59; 3.78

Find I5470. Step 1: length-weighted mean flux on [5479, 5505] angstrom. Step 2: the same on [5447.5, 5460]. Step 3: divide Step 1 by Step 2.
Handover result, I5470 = 1.07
